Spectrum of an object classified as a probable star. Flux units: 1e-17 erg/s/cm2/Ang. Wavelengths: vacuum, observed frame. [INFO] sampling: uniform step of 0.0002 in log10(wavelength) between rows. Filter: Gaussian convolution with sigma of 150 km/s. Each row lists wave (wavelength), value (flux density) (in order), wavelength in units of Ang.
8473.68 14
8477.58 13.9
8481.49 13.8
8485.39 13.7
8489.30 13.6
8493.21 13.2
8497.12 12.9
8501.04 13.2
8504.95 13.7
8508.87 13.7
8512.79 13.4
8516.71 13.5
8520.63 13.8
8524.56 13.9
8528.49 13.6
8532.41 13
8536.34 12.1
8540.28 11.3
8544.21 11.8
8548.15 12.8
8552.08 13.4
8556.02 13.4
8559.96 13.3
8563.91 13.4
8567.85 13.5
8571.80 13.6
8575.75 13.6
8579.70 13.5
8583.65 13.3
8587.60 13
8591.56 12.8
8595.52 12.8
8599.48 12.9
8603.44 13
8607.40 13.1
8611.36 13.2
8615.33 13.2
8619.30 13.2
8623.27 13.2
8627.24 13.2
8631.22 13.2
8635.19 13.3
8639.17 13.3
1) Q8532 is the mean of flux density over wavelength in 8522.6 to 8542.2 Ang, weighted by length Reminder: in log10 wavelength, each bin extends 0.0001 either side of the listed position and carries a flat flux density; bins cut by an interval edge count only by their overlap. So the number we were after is 12.8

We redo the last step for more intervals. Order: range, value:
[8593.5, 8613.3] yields 13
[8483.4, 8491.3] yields 13.7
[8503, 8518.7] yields 13.6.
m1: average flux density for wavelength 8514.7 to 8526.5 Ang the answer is 13.7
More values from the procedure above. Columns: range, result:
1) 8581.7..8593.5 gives 13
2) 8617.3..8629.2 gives 13.2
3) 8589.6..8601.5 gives 12.8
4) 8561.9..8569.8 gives 13.4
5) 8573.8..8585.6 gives 13.5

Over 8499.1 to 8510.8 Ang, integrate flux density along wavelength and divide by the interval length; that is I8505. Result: 13.5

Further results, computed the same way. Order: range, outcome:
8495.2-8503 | 13.1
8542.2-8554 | 12.7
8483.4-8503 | 13.3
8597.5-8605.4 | 13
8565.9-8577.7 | 13.6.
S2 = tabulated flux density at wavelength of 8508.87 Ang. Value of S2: 13.7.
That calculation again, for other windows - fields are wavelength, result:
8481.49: 13.8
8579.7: 13.5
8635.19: 13.3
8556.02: 13.4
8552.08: 13.4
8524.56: 13.9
